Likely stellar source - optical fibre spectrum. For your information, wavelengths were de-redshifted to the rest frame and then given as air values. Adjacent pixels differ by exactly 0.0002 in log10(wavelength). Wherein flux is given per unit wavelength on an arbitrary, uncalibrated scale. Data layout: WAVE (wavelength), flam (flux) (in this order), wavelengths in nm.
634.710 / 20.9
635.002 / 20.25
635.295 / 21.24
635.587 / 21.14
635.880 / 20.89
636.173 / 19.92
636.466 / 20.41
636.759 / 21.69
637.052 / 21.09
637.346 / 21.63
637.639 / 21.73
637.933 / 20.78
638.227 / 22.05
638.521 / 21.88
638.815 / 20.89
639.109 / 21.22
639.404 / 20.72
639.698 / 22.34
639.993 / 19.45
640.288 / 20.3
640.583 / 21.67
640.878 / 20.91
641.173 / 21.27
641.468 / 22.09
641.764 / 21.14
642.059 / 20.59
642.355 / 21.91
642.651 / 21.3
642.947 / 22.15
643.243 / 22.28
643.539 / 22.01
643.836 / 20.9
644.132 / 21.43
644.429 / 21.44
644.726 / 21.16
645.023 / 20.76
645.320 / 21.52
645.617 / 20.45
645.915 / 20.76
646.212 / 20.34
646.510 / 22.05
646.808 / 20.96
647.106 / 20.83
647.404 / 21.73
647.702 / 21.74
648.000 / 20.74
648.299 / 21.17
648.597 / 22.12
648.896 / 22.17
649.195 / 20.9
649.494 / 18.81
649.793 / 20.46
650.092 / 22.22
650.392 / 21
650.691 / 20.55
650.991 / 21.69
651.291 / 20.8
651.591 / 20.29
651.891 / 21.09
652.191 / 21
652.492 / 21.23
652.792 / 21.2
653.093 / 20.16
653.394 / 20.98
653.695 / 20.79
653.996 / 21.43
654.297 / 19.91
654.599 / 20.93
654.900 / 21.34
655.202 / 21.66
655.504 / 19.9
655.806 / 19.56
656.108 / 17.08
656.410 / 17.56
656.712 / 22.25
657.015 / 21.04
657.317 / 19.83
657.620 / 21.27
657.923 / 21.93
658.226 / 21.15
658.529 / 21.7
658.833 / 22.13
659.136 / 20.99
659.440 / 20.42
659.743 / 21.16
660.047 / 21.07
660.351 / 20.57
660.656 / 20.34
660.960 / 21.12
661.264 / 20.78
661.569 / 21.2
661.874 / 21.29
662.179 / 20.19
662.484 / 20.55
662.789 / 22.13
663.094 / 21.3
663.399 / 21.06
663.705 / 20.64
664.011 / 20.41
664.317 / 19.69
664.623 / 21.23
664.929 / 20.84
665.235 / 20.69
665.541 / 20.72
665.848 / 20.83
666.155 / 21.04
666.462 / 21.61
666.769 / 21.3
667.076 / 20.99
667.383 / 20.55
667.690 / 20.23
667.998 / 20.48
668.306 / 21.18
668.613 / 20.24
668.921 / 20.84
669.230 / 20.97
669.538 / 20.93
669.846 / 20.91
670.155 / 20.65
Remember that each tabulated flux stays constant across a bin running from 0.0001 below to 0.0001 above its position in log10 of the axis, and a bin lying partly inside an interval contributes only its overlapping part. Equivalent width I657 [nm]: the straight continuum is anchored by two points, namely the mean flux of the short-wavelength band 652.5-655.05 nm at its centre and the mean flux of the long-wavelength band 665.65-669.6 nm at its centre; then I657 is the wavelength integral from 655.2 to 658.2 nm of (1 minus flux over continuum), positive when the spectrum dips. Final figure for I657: 0.099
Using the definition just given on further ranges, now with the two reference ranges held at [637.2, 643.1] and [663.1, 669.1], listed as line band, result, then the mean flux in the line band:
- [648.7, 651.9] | 0.027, 20.9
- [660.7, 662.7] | 0.000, 20.9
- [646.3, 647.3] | -0.004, 21.2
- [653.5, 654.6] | 0.014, 20.7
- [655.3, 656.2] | 0.080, 19.1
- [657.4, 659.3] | -0.048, 21.5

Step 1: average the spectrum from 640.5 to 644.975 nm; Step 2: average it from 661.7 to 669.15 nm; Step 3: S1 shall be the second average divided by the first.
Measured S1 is 0.97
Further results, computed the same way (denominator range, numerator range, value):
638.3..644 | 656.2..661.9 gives 0.98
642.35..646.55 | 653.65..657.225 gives 0.95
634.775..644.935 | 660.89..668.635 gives 0.98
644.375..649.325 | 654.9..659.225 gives 0.97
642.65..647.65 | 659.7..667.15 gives 0.98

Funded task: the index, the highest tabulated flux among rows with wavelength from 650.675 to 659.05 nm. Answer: 22.25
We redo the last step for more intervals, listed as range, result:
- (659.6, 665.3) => 22.13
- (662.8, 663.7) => 21.3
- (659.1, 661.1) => 21.16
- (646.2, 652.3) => 22.22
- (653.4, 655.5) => 21.66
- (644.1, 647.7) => 22.05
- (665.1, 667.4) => 21.61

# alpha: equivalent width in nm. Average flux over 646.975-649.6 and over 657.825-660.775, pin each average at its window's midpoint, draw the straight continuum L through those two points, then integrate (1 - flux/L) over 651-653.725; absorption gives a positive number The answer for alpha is 0.04 nm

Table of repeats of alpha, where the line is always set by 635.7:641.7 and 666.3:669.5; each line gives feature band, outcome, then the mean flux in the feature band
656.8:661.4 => -0.03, 21.1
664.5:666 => 0.00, 20.9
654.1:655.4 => 0.00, 20.9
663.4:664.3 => 0.02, 20.5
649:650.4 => 0.02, 20.7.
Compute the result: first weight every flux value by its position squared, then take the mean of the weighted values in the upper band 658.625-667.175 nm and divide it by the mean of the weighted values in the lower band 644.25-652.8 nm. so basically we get 1.04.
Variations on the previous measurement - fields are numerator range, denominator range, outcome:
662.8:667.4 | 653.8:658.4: 1.05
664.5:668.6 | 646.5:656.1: 1.05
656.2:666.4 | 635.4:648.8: 1.04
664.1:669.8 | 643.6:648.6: 1.05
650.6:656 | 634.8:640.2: 1.04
